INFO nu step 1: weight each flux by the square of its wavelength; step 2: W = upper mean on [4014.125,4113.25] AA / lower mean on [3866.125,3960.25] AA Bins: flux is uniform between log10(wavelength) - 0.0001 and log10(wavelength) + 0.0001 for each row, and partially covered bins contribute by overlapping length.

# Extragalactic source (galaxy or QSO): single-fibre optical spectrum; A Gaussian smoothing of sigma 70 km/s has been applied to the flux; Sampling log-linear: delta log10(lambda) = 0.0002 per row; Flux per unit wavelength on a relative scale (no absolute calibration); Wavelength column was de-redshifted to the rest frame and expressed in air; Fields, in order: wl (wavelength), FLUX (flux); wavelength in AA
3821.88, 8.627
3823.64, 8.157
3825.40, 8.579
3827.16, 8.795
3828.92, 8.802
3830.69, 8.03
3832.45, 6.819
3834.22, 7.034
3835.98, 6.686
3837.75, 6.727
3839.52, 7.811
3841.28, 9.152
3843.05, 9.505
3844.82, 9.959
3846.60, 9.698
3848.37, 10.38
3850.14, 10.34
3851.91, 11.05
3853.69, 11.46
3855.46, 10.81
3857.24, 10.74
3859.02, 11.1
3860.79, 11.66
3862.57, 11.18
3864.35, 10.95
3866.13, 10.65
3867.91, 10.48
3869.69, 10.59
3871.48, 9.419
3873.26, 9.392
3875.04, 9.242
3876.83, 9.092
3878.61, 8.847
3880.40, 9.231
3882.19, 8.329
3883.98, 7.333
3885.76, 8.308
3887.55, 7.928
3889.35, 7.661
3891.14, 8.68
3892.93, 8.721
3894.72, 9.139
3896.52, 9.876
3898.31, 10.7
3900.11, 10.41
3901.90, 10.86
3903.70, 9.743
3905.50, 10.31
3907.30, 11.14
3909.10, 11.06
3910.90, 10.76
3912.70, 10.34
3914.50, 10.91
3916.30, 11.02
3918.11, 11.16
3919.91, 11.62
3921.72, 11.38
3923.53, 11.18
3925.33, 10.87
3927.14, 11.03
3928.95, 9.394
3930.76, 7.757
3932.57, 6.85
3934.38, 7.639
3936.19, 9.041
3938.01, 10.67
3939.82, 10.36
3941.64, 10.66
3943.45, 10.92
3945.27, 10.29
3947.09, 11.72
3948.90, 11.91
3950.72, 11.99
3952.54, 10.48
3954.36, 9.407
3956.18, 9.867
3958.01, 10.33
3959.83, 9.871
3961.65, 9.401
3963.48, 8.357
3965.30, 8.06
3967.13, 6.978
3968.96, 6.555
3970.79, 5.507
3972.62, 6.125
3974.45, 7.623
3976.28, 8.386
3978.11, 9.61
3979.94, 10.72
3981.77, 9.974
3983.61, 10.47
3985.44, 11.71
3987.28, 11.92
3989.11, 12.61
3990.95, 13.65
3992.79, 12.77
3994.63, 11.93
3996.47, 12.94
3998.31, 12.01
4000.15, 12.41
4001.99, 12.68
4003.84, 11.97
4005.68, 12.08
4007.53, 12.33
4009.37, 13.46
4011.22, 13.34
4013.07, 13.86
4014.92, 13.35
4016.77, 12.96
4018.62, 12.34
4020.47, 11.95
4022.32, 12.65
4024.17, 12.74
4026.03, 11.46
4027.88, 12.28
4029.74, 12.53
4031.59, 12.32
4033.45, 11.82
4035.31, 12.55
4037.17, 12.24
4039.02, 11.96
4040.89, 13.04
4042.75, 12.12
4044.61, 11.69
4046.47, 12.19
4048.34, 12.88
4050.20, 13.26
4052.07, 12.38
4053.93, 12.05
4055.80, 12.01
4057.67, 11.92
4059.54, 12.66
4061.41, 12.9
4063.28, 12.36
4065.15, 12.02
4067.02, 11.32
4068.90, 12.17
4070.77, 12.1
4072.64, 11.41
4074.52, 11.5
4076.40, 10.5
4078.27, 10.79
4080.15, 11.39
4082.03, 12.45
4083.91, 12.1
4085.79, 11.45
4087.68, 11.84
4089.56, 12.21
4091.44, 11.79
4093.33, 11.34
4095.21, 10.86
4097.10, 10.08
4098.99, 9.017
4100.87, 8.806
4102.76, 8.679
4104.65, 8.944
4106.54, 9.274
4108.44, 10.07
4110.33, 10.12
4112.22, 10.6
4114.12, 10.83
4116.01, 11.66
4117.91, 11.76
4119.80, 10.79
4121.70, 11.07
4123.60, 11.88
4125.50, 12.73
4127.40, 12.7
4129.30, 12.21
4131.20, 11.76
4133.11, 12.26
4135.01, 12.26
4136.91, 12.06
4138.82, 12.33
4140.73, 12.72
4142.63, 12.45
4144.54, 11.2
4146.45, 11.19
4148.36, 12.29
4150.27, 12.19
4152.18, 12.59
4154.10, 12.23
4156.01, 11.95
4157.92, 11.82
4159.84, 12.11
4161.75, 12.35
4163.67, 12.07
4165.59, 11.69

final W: 1.3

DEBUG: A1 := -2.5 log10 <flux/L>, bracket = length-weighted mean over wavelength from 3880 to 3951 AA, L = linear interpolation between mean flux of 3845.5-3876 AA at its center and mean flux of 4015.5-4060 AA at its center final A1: 0.12 mag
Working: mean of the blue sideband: 10.5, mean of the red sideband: 12.3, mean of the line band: 9.96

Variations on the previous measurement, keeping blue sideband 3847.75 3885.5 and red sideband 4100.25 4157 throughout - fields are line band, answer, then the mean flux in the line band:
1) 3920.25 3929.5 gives -0.05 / 10.9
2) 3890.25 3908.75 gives 0.03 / 9.99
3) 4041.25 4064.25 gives -0.13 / 12.4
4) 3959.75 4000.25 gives 0.08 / 9.94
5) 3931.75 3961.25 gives 0.04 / 10.1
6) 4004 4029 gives -0.17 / 12.7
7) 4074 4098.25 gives -0.02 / 11.4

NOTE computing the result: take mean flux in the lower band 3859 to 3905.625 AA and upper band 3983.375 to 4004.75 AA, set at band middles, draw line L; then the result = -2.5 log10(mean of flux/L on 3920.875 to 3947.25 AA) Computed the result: 0.096 mag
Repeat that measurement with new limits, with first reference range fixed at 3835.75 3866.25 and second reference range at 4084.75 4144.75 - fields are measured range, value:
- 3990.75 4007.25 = -0.164 mag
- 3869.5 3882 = 0.099 mag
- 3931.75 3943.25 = 0.120 mag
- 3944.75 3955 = -0.057 mag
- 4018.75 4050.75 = -0.139 mag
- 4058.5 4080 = -0.076 mag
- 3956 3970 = 0.222 mag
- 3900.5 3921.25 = -0.052 mag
